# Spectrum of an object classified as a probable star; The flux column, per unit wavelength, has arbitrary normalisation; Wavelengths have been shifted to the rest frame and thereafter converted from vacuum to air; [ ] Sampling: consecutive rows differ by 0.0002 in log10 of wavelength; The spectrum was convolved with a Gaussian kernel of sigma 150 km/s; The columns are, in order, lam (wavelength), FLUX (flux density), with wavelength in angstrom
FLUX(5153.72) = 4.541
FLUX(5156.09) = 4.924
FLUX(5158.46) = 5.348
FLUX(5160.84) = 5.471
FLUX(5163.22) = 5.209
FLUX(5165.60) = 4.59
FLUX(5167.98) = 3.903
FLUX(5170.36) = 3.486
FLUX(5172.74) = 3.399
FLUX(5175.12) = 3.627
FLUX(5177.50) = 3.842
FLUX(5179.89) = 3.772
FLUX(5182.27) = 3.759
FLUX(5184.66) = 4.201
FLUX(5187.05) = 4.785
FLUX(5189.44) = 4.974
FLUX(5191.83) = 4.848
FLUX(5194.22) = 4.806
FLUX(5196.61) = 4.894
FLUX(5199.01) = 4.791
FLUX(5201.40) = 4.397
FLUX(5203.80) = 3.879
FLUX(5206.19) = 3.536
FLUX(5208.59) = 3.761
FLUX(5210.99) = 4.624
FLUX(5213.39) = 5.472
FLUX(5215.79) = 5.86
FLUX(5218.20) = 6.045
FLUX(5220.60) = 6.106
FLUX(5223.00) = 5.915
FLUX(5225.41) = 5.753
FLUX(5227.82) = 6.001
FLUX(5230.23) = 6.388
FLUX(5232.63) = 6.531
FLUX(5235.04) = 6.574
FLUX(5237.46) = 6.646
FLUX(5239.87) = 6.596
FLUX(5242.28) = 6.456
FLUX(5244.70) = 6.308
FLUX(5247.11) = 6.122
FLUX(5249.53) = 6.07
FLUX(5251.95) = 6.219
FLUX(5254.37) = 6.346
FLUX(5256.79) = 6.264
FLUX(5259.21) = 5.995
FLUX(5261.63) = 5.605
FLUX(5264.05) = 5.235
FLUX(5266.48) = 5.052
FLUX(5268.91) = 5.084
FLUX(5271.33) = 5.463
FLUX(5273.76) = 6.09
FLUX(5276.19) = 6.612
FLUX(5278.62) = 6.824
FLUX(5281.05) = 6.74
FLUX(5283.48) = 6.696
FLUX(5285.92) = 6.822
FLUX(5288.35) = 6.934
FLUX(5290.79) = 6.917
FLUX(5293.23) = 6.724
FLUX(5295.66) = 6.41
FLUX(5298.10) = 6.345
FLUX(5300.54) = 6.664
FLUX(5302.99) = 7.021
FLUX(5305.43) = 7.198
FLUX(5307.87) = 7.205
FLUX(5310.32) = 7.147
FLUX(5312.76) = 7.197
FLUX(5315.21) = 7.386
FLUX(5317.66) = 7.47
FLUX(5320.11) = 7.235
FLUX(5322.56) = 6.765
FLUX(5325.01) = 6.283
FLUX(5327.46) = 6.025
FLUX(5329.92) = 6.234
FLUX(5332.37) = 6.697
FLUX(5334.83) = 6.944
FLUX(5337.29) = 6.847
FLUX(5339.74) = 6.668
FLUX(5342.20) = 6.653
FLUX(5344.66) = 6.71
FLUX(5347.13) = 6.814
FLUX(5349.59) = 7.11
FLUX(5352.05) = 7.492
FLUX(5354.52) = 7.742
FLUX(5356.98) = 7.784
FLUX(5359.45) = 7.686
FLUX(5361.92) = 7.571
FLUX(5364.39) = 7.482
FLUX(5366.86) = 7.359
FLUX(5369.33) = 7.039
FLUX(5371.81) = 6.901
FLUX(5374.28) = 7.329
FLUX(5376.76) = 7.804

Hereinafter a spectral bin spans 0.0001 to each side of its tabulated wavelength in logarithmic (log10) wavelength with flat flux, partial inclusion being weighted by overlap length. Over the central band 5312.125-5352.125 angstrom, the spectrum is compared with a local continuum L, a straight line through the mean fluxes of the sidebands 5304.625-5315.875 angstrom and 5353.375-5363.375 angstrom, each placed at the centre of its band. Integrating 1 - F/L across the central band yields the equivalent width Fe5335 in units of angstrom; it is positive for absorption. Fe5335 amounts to 3.2 angstrom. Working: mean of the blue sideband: 7.22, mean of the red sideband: 7.69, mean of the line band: 6.83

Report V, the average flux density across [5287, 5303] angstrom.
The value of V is 6.69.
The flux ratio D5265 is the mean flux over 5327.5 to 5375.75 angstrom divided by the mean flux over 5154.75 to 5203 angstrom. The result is 1.59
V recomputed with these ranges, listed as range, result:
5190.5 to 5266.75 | 5.6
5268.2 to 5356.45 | 6.77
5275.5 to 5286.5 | 6.74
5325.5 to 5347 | 6.6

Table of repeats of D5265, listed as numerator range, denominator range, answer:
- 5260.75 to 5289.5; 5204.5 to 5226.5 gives 1.17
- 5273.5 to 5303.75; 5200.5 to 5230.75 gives 1.29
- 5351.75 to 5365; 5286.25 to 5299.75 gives 1.14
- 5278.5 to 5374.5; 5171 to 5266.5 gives 1.32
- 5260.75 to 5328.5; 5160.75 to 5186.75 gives 1.61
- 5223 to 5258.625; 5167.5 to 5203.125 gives 1.48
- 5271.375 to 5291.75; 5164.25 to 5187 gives 1.70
